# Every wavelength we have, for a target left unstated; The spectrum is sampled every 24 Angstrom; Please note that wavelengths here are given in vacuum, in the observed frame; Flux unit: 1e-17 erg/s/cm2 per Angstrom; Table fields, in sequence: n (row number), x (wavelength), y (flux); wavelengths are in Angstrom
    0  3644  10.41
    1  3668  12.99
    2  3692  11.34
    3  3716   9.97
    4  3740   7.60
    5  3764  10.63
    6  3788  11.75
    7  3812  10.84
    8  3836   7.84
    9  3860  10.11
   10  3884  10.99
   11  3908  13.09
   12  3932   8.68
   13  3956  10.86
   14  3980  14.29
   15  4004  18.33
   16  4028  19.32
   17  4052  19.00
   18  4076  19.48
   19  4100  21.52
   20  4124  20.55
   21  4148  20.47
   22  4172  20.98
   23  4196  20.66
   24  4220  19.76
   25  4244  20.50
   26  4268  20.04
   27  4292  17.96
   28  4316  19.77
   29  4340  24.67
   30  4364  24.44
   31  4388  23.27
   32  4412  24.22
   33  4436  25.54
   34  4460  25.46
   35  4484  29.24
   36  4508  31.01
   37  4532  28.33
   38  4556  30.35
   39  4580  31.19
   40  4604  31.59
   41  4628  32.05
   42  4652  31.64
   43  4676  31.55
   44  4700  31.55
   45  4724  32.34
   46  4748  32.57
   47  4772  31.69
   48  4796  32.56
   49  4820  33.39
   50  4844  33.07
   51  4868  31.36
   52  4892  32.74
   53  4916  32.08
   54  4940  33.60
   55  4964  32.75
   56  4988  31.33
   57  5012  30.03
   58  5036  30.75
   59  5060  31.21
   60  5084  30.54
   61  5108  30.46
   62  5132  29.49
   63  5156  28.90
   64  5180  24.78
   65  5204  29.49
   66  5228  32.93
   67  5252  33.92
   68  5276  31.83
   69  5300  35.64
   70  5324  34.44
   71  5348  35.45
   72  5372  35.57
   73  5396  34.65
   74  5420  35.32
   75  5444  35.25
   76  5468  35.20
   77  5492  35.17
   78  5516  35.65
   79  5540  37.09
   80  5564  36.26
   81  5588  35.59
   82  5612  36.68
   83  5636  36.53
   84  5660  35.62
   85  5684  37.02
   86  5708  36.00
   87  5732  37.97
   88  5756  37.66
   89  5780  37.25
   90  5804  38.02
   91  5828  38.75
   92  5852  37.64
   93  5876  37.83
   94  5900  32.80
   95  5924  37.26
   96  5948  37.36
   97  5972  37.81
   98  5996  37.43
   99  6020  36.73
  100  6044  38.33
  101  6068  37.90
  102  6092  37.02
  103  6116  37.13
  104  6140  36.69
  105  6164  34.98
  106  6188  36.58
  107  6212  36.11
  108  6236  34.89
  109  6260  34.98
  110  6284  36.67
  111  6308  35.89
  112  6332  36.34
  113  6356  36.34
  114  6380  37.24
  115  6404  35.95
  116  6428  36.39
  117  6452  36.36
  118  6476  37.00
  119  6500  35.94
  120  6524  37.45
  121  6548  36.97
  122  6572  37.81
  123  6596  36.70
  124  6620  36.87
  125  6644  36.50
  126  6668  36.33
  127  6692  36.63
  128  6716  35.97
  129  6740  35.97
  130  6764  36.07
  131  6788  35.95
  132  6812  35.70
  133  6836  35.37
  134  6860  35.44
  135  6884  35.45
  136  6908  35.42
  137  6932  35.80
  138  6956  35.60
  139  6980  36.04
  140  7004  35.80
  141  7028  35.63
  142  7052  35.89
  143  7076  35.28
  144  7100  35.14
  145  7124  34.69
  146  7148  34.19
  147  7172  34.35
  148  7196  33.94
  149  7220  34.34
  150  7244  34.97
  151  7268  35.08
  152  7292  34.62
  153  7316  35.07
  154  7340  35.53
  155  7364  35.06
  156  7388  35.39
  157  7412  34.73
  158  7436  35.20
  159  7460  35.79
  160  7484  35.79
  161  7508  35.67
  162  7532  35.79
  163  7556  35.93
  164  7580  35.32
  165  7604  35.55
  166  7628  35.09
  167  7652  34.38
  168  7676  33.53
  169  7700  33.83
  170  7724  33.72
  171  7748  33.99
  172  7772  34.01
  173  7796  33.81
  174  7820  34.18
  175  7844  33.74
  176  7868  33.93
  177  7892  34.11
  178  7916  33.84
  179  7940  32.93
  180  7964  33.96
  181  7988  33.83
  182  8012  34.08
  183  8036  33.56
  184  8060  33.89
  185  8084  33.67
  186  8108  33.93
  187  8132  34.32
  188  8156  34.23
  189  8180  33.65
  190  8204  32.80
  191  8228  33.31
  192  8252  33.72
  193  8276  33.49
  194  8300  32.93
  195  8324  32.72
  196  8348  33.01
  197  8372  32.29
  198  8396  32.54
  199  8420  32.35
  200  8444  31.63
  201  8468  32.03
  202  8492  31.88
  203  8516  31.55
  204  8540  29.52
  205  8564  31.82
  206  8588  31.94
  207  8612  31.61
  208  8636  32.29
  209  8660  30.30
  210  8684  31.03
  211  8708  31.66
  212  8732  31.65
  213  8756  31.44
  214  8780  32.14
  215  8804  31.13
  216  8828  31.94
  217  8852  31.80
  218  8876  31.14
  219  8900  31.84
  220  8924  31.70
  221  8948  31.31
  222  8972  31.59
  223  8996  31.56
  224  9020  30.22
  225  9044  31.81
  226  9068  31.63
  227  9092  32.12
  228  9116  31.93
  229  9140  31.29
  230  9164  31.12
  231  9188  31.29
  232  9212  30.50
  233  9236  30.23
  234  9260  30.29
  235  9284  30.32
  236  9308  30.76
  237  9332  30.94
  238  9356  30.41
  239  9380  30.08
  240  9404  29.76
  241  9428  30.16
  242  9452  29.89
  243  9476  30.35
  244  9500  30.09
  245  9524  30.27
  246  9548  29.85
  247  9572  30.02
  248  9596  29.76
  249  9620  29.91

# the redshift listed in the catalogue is 0.000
